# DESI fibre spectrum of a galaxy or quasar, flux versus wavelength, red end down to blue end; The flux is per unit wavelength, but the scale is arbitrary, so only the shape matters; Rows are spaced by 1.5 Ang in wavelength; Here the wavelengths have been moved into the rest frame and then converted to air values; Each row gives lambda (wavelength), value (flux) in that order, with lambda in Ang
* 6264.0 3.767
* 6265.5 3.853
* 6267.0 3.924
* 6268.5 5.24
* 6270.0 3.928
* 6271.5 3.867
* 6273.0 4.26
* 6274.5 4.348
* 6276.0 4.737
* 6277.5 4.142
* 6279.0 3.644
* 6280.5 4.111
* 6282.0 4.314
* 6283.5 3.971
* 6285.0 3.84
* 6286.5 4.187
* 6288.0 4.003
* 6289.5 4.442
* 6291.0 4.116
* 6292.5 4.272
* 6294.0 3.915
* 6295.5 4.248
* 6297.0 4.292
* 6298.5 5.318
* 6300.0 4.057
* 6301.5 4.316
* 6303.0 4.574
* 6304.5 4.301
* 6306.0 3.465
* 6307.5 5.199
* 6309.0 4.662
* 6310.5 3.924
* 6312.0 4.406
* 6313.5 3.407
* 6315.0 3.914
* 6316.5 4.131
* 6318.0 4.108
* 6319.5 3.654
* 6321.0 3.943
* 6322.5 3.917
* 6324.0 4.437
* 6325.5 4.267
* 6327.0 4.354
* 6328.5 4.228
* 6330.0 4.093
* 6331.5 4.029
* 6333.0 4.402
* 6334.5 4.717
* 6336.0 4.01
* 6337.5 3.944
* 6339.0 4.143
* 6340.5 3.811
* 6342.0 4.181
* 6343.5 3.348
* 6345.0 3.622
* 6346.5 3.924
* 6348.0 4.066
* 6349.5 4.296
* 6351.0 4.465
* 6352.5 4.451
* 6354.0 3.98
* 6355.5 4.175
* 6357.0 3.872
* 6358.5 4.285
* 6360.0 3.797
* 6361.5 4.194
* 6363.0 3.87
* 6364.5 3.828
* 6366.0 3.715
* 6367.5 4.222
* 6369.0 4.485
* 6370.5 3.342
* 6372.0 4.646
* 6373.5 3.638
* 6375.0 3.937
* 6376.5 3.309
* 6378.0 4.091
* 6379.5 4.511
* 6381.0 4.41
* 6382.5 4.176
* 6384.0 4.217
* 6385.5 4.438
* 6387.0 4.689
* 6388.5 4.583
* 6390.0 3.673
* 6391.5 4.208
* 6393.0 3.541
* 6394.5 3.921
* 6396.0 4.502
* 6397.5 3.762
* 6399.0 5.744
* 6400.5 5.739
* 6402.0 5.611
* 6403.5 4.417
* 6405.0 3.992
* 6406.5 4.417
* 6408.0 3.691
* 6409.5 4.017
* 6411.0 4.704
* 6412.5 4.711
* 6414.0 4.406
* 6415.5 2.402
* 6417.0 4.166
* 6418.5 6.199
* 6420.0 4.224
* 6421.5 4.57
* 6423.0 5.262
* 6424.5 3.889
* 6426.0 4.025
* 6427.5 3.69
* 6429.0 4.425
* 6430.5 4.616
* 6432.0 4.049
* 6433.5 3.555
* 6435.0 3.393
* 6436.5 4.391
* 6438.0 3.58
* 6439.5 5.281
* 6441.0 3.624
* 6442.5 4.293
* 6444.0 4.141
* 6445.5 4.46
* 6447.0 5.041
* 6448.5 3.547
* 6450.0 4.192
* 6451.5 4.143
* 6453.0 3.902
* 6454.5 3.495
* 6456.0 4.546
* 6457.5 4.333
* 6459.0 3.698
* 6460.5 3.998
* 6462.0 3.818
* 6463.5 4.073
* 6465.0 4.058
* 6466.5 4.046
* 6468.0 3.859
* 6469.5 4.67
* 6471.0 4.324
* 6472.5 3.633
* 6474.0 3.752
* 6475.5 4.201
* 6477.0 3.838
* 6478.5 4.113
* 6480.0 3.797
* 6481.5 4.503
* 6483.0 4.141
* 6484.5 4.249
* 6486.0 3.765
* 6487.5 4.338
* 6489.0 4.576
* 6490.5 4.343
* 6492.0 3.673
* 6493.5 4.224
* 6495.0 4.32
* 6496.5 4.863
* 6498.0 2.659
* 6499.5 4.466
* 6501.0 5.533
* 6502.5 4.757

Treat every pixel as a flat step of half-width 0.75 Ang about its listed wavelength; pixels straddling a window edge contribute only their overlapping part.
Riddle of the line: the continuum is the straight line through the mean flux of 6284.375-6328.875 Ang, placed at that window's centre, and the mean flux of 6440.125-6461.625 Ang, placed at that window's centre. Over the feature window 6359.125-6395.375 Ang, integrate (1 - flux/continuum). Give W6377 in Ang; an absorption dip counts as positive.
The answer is 0.77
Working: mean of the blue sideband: 4.2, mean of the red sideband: 4.1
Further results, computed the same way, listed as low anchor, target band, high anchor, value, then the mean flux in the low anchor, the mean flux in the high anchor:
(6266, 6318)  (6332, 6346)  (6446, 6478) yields 0.5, 4.22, 4.06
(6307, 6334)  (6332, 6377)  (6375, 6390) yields 1.8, 4.17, 4.22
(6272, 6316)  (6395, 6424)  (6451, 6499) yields -3.0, 4.22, 4.06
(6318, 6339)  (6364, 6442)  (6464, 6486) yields -2.5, 4.15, 4.07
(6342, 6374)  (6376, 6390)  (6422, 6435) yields -0.7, 4.02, 4.15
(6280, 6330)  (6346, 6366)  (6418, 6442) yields 0.7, 4.19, 4.28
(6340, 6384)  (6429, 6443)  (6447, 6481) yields -0.3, 4.03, 4.03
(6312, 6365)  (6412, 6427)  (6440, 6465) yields -1.0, 4.06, 4.09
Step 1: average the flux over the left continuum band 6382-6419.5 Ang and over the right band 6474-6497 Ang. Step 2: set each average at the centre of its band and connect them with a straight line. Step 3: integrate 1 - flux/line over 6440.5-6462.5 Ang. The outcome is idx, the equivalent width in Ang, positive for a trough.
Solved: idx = 0.9 Ang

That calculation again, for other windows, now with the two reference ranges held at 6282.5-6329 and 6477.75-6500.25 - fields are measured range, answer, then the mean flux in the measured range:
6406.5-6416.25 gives 0.3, 4.02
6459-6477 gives 0.5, 4.02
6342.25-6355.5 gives 0.5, 4.03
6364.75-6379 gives 0.8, 3.94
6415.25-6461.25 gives -0.4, 4.18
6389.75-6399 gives 0.2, 4.1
